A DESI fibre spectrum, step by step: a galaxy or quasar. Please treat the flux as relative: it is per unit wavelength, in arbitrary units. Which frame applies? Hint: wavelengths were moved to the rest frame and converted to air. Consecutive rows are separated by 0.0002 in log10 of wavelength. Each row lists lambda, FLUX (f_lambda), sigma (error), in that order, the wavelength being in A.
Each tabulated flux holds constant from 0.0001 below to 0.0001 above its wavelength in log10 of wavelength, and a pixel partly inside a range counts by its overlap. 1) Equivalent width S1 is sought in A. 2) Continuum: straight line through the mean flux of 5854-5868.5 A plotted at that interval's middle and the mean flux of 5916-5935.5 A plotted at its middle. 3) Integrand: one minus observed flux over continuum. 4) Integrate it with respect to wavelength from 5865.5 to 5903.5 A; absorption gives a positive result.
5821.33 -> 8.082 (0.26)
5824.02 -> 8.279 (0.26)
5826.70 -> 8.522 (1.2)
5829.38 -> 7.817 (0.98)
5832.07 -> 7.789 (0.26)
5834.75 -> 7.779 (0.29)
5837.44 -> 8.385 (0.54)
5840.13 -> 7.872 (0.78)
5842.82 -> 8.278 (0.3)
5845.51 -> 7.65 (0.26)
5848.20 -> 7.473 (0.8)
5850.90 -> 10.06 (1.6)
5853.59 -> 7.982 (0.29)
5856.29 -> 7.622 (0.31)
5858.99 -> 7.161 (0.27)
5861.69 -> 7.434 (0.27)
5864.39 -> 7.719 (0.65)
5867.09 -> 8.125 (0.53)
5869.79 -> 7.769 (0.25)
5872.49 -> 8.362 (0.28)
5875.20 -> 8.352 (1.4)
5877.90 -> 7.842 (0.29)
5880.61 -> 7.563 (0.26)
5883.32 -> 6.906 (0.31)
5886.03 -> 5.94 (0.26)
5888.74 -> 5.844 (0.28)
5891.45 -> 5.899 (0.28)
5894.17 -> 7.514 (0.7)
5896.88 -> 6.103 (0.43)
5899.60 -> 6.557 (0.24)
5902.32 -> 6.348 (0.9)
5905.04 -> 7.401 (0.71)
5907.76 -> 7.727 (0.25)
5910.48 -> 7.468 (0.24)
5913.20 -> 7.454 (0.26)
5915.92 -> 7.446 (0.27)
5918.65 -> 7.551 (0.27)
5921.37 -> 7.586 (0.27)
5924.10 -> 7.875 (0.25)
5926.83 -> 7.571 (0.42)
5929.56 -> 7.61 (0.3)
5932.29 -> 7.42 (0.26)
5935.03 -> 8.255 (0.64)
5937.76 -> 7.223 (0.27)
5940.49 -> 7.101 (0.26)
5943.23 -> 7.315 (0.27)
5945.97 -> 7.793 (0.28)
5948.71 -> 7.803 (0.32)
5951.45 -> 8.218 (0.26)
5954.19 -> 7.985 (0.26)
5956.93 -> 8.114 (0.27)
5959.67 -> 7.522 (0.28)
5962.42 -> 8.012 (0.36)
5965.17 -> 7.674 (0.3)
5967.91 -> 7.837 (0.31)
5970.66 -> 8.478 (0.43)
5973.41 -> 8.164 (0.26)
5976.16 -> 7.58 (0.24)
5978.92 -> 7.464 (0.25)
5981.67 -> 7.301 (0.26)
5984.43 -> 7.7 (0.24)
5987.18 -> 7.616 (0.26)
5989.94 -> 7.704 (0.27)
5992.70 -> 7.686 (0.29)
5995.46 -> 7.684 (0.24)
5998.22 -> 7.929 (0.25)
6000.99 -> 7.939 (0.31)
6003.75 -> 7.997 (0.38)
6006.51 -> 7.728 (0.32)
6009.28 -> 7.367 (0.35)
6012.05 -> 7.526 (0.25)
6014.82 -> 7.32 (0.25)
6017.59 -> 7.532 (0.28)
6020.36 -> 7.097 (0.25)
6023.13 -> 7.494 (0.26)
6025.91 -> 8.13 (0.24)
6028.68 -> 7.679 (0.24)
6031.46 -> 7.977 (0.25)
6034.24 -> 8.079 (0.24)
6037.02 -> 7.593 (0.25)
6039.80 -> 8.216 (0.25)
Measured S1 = 2.8 A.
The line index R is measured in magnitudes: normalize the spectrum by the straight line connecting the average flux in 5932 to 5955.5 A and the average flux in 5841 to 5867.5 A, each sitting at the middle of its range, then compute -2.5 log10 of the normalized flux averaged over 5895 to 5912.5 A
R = 0.12 mag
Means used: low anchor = 7.94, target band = 6.97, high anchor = 7.69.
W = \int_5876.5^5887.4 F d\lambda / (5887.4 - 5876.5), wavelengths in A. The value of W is 7.07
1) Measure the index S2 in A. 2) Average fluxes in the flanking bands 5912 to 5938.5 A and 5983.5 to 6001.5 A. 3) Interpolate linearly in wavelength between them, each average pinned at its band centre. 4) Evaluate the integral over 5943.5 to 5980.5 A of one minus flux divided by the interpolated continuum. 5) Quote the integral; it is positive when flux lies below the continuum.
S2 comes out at -0.9 A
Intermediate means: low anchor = 7.61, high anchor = 7.74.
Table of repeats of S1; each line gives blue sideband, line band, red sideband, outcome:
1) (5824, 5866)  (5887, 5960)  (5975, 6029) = 4.2 A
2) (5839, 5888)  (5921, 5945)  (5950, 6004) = 0.8 A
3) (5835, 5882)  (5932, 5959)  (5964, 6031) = 0.2 A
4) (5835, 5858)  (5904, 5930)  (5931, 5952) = 0.6 A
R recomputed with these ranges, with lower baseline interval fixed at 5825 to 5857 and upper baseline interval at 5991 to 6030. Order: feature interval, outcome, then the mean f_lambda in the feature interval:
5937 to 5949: 0.06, 7.43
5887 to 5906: 0.22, 6.49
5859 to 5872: 0.04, 7.74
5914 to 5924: 0.05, 7.57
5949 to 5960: -0.03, 7.99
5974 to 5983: 0.03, 7.51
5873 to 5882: 0.01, 7.95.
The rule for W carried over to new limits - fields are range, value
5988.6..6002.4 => 7.79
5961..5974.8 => 8.03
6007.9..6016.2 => 7.4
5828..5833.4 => 7.81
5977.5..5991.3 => 7.56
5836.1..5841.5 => 8.13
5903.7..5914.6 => 7.52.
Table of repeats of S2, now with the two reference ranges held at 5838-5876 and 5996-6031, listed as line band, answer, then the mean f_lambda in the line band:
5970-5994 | 0.00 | 7.72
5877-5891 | 2.13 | 6.73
